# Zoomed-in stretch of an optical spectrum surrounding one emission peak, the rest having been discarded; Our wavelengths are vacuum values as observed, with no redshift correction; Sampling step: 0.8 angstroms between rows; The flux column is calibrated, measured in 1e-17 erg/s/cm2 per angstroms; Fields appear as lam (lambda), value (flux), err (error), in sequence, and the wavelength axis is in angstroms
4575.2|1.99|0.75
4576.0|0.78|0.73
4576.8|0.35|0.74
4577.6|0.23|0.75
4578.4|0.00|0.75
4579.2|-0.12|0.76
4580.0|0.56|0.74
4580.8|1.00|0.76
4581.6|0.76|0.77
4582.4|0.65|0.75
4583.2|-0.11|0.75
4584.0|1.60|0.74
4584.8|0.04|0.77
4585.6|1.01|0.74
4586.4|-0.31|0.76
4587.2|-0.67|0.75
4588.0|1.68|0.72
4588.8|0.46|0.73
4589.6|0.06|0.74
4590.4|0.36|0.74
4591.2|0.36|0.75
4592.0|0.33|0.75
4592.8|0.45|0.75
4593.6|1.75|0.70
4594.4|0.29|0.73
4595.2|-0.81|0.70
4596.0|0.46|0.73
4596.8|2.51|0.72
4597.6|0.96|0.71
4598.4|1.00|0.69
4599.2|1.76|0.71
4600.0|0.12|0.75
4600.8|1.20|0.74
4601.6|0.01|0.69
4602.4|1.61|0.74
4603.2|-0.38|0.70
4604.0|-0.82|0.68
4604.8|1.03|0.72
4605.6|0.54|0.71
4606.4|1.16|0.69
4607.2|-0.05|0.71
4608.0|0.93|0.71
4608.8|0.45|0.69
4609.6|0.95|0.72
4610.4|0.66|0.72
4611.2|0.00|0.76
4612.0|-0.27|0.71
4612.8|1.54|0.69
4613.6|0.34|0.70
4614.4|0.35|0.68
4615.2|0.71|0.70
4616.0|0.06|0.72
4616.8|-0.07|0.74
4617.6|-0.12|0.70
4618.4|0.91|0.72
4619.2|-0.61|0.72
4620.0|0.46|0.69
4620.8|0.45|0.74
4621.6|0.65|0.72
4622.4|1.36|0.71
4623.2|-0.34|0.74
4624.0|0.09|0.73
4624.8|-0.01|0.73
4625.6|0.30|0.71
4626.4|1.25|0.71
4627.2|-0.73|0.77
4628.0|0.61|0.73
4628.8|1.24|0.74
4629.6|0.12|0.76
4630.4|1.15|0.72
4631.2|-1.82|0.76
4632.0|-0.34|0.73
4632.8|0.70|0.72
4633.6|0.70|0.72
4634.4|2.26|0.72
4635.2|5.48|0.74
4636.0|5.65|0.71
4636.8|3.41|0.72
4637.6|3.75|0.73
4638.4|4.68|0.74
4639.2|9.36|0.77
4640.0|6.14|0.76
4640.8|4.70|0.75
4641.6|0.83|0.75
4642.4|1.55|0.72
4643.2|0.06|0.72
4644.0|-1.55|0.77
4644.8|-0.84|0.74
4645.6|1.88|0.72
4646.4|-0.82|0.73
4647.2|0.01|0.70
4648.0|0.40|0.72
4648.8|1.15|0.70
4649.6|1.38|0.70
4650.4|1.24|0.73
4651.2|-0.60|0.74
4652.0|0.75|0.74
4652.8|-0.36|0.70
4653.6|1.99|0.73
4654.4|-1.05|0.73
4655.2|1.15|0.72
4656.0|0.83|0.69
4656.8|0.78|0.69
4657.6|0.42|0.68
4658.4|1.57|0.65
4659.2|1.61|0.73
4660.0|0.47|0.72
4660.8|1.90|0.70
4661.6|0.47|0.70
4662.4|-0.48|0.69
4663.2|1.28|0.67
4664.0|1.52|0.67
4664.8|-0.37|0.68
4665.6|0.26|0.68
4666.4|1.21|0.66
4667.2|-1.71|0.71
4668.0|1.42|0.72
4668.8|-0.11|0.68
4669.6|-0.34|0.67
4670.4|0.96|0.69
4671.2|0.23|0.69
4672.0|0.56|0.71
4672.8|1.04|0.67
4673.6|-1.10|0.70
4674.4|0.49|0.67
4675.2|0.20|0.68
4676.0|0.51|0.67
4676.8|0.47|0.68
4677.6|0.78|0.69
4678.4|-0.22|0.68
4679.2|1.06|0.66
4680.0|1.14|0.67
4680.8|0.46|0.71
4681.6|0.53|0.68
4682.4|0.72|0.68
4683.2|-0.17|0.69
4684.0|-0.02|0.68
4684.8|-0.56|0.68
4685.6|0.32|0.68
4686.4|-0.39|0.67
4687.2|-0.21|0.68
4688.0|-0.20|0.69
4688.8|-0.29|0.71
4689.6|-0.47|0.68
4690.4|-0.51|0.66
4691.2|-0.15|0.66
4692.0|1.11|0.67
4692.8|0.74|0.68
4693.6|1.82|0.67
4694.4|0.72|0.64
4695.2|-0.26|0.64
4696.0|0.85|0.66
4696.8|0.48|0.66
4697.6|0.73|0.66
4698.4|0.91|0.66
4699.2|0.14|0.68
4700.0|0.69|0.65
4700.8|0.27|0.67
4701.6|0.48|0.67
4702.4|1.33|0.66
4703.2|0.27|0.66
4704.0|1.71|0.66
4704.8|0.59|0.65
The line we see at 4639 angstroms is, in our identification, [O II] 3727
